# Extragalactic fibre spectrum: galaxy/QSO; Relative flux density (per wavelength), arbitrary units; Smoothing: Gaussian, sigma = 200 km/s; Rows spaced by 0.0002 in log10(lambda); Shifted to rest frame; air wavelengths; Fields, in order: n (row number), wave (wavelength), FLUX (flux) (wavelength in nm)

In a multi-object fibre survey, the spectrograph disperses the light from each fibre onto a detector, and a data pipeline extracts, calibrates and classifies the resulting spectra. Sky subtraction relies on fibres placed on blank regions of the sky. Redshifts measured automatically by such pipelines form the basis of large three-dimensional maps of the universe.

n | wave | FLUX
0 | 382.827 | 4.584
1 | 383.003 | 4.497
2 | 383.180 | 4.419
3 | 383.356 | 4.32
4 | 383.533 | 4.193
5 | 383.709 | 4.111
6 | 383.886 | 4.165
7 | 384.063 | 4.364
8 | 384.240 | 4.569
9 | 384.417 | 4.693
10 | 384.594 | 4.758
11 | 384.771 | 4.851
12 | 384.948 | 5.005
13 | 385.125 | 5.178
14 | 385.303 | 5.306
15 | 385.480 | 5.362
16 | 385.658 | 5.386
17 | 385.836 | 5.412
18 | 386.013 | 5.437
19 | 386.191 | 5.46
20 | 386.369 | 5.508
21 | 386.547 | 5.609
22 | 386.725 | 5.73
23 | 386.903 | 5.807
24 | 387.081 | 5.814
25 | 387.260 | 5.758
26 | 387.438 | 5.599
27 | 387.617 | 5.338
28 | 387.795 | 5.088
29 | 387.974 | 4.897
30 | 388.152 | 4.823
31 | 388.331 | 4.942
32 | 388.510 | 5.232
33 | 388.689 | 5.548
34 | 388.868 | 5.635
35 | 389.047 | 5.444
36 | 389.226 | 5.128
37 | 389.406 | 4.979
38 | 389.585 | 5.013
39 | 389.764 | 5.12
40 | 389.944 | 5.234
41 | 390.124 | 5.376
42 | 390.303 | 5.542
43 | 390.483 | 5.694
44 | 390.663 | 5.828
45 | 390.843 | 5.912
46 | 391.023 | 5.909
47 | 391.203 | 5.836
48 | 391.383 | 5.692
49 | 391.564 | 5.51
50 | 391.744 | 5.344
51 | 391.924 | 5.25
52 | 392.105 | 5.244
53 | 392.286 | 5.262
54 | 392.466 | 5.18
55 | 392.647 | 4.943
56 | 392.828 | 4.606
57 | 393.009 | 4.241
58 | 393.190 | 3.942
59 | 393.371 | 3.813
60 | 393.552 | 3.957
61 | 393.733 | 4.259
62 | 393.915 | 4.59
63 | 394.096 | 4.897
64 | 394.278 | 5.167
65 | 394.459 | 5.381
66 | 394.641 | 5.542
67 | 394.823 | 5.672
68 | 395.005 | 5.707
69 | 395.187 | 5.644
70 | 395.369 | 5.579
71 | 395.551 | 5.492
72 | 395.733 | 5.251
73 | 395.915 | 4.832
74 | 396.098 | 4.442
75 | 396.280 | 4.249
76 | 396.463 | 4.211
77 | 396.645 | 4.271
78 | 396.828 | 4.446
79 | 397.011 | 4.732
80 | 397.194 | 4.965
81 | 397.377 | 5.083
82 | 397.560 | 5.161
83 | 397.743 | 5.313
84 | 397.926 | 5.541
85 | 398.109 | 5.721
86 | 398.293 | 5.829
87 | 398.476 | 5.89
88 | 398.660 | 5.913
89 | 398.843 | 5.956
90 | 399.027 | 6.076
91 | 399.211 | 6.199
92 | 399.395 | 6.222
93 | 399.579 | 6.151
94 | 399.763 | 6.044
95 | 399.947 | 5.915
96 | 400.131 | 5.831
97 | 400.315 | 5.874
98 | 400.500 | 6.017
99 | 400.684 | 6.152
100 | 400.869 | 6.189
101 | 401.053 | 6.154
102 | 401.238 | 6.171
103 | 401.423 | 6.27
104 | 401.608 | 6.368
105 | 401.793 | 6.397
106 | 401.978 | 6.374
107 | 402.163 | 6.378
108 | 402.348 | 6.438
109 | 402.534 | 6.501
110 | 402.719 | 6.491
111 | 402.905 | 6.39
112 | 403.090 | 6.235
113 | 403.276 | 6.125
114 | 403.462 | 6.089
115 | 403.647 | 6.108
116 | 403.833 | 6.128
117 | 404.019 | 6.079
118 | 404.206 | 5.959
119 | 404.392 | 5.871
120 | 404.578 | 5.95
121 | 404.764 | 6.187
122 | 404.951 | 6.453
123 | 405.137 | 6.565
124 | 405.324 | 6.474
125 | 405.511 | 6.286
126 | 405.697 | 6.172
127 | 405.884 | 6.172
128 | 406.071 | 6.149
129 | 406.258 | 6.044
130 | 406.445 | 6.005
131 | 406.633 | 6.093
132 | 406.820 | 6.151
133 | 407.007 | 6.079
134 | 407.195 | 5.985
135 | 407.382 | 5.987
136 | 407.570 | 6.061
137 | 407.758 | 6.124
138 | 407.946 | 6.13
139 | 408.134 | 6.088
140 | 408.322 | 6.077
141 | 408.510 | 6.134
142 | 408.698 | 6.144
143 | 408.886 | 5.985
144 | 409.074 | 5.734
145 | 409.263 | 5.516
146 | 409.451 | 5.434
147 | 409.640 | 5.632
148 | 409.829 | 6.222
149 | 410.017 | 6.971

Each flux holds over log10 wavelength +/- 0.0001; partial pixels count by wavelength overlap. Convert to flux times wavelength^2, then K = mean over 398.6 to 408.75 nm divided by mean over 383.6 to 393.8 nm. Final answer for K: 1.29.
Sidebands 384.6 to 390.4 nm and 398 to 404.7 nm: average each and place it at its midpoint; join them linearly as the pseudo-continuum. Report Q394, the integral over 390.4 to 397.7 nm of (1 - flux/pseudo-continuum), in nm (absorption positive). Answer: 0.83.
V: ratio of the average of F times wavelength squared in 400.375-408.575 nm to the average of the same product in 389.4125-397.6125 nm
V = 1.29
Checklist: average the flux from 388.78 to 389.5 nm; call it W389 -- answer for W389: 5.29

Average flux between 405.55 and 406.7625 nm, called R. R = 6.12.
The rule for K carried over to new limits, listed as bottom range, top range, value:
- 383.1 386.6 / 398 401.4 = 1.32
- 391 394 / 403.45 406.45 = 1.34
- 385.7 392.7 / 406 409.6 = 1.21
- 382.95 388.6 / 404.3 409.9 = 1.33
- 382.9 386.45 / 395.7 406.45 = 1.32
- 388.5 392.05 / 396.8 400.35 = 1.08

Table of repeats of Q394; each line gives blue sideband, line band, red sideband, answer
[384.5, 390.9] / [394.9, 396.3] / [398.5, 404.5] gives 0.15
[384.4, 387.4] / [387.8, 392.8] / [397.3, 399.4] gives 0.15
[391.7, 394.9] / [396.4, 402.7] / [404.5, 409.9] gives -0.47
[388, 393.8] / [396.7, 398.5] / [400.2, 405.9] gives 0.16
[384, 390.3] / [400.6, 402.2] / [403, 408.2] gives -0.09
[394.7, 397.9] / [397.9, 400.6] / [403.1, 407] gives -0.28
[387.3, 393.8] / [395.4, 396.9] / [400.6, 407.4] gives 0.24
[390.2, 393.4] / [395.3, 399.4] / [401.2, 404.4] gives 0.36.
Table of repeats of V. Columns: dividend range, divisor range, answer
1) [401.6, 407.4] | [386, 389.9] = 1.26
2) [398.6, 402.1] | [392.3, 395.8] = 1.28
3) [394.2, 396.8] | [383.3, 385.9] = 1.12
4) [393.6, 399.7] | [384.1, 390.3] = 1.05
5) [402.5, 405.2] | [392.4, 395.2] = 1.35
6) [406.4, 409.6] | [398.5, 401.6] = 1.02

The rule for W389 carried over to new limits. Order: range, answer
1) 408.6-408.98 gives 6.07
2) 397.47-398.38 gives 5.51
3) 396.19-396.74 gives 4.24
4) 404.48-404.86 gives 6.07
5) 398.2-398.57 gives 5.85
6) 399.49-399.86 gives 6.1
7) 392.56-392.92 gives 4.77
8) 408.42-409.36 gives 5.9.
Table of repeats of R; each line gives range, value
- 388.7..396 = 5.19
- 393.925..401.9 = 5.55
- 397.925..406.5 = 6.15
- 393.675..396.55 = 5.07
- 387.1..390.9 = 5.34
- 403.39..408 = 6.13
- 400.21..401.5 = 6.11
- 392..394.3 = 4.61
